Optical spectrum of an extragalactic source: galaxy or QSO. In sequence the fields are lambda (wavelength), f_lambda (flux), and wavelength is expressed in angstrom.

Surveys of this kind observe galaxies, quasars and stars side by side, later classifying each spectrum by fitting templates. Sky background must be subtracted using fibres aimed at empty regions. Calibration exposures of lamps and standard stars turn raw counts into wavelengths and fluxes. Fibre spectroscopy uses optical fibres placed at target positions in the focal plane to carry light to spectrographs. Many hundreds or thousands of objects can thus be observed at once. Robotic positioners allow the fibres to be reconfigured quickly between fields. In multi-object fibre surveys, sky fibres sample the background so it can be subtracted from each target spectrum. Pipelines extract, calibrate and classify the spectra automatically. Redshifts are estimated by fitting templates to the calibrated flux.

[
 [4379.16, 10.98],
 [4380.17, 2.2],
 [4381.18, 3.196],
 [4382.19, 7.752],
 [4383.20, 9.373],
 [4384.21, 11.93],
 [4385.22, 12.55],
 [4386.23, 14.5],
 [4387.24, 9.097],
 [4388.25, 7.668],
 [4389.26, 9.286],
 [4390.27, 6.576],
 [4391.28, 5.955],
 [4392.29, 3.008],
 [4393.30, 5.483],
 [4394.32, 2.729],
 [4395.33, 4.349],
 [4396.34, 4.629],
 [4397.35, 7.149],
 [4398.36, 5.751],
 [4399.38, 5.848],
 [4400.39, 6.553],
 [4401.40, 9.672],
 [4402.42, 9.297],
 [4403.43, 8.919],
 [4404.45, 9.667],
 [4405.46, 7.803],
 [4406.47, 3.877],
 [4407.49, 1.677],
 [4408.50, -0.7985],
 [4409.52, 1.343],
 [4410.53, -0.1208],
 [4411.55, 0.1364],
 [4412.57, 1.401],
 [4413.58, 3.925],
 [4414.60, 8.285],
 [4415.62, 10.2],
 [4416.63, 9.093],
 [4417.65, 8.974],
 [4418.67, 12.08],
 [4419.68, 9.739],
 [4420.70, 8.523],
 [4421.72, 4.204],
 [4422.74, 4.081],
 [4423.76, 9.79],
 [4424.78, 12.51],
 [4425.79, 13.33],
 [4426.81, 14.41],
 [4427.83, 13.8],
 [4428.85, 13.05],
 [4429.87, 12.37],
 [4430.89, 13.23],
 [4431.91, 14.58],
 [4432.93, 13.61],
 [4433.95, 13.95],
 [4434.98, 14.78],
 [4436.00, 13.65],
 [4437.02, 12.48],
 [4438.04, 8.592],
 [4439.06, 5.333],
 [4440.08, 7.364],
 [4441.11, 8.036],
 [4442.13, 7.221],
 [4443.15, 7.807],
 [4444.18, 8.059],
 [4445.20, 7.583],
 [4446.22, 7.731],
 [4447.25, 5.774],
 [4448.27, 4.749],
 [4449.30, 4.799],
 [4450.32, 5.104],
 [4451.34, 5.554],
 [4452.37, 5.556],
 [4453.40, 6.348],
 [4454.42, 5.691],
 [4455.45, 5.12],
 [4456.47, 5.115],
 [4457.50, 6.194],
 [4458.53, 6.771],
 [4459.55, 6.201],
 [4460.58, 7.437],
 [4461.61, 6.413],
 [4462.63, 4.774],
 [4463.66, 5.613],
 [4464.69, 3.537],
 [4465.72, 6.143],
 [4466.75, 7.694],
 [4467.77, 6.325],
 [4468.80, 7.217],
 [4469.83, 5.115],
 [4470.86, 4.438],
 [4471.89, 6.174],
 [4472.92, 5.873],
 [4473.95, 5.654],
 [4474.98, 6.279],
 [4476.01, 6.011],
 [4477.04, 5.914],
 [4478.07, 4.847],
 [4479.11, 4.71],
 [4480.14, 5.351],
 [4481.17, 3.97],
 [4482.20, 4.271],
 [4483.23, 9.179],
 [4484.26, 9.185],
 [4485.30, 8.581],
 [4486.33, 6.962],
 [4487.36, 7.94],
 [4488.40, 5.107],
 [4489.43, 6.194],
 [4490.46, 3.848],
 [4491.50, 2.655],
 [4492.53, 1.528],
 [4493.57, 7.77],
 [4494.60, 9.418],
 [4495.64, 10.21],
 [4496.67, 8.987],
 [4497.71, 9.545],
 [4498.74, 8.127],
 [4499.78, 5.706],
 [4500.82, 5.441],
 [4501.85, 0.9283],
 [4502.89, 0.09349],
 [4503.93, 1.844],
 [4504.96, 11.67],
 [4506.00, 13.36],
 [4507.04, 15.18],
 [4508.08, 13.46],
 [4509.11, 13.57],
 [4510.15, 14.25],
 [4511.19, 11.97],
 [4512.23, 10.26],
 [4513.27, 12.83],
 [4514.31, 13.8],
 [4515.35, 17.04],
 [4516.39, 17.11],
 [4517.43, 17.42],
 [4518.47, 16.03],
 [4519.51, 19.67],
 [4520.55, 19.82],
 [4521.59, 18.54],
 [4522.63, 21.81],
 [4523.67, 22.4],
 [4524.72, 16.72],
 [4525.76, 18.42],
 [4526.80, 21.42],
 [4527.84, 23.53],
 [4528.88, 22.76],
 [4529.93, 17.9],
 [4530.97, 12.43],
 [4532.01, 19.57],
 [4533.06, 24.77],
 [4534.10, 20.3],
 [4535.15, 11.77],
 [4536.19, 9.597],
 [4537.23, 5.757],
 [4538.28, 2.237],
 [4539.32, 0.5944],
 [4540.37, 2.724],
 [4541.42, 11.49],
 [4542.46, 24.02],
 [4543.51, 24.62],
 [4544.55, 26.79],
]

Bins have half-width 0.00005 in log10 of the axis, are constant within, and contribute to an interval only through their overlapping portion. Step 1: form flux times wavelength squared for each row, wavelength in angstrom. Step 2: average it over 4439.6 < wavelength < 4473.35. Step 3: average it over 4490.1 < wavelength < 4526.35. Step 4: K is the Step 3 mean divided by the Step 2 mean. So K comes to 1.97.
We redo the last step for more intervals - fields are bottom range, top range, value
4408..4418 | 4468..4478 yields 1.43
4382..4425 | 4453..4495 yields 0.90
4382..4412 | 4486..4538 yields 2.08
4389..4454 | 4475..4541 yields 1.50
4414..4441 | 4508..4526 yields 1.59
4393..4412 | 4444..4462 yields 1.26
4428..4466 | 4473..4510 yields 0.89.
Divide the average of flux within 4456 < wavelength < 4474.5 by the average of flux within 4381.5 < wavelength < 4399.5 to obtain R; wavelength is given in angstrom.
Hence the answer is 0.8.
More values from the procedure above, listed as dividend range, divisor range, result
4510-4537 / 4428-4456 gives 1.95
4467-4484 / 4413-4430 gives 0.59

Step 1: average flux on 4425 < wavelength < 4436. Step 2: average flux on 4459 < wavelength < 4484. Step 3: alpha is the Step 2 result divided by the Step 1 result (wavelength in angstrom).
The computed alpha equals 0.43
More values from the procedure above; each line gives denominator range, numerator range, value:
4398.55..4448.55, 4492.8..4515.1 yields 1.13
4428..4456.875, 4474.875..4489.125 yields 0.72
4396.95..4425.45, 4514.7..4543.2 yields 2.51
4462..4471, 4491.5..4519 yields 1.78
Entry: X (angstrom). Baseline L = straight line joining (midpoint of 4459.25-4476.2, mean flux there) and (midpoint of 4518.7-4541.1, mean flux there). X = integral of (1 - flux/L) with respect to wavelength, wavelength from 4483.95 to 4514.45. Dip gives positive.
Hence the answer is 7.7 angstrom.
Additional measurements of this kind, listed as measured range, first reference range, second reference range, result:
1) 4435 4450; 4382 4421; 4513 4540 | 2.7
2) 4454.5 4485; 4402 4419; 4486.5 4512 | 5.0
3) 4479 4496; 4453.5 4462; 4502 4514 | 4.7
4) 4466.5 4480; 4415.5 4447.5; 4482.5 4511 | 4.5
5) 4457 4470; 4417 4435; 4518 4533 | 7.5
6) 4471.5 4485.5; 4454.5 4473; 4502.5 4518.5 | 3.3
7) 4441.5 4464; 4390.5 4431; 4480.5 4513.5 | 3.9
